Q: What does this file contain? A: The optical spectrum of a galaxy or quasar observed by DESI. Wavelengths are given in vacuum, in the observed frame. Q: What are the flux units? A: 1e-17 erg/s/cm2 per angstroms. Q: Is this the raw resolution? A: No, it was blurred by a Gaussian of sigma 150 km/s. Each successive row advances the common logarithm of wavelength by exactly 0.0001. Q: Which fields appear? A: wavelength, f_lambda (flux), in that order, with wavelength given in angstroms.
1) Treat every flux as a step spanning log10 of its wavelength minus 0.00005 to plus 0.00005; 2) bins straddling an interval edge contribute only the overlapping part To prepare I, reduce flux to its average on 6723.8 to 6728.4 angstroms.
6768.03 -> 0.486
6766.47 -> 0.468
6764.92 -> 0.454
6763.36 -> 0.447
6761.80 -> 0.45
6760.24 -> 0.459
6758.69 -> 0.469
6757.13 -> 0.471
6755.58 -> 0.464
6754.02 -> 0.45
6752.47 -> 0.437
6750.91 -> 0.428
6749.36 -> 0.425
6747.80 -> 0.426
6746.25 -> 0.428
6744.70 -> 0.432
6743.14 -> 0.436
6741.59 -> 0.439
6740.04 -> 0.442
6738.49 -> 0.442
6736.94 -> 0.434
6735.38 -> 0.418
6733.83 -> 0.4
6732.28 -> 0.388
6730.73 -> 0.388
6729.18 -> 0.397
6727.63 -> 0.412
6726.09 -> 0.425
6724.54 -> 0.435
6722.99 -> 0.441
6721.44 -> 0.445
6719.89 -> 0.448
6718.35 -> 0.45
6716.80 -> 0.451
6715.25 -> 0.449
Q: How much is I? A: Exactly 0.425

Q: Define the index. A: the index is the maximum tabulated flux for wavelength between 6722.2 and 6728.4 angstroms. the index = 0.441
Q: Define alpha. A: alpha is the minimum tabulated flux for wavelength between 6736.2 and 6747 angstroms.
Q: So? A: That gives 0.428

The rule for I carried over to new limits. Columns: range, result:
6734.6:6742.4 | 0.435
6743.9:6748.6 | 0.428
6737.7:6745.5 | 0.438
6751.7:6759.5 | 0.459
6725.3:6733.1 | 0.402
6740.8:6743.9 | 0.438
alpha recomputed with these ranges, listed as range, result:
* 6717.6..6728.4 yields 0.412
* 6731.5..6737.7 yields 0.388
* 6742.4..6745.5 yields 0.432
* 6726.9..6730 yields 0.397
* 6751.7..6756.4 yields 0.437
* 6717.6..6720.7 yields 0.448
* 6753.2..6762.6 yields 0.45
